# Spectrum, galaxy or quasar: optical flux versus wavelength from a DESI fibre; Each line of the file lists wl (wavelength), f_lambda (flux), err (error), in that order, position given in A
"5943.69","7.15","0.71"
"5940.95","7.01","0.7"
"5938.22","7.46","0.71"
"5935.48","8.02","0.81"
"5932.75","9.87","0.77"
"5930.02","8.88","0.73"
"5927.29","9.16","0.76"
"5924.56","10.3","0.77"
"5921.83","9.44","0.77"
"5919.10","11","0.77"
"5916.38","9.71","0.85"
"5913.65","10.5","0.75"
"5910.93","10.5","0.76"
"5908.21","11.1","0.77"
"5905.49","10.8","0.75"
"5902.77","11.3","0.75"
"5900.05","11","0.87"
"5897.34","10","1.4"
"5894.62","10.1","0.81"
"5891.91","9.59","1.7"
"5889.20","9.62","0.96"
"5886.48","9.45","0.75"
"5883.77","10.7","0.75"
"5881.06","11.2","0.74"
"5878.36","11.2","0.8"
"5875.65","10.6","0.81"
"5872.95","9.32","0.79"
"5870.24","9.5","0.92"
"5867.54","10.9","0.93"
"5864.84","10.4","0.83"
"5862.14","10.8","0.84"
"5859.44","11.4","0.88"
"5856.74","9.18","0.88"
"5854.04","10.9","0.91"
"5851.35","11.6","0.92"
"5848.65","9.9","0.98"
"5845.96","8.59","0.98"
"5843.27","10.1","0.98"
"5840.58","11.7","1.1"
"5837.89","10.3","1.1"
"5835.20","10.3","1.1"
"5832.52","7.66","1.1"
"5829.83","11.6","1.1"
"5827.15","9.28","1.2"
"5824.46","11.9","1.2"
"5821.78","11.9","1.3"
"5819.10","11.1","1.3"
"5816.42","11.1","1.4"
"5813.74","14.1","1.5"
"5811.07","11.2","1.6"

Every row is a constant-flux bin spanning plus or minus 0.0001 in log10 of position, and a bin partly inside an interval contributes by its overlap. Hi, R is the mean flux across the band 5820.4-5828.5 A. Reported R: 11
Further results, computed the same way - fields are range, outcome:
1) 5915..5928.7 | 9.91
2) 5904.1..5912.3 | 10.8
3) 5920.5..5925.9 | 9.87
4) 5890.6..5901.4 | 10.2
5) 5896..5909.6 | 10.8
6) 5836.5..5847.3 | 10.2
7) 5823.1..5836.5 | 10.2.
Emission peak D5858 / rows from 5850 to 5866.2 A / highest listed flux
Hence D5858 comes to 11.6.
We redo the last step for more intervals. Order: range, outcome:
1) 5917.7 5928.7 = 11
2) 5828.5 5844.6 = 11.7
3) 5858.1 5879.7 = 11.4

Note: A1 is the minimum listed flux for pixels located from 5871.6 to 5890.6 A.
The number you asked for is 9.32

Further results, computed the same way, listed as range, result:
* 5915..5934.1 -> 8.88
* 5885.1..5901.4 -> 9.45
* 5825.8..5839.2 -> 7.66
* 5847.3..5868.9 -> 9.18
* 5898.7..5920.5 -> 9.71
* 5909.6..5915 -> 10.5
